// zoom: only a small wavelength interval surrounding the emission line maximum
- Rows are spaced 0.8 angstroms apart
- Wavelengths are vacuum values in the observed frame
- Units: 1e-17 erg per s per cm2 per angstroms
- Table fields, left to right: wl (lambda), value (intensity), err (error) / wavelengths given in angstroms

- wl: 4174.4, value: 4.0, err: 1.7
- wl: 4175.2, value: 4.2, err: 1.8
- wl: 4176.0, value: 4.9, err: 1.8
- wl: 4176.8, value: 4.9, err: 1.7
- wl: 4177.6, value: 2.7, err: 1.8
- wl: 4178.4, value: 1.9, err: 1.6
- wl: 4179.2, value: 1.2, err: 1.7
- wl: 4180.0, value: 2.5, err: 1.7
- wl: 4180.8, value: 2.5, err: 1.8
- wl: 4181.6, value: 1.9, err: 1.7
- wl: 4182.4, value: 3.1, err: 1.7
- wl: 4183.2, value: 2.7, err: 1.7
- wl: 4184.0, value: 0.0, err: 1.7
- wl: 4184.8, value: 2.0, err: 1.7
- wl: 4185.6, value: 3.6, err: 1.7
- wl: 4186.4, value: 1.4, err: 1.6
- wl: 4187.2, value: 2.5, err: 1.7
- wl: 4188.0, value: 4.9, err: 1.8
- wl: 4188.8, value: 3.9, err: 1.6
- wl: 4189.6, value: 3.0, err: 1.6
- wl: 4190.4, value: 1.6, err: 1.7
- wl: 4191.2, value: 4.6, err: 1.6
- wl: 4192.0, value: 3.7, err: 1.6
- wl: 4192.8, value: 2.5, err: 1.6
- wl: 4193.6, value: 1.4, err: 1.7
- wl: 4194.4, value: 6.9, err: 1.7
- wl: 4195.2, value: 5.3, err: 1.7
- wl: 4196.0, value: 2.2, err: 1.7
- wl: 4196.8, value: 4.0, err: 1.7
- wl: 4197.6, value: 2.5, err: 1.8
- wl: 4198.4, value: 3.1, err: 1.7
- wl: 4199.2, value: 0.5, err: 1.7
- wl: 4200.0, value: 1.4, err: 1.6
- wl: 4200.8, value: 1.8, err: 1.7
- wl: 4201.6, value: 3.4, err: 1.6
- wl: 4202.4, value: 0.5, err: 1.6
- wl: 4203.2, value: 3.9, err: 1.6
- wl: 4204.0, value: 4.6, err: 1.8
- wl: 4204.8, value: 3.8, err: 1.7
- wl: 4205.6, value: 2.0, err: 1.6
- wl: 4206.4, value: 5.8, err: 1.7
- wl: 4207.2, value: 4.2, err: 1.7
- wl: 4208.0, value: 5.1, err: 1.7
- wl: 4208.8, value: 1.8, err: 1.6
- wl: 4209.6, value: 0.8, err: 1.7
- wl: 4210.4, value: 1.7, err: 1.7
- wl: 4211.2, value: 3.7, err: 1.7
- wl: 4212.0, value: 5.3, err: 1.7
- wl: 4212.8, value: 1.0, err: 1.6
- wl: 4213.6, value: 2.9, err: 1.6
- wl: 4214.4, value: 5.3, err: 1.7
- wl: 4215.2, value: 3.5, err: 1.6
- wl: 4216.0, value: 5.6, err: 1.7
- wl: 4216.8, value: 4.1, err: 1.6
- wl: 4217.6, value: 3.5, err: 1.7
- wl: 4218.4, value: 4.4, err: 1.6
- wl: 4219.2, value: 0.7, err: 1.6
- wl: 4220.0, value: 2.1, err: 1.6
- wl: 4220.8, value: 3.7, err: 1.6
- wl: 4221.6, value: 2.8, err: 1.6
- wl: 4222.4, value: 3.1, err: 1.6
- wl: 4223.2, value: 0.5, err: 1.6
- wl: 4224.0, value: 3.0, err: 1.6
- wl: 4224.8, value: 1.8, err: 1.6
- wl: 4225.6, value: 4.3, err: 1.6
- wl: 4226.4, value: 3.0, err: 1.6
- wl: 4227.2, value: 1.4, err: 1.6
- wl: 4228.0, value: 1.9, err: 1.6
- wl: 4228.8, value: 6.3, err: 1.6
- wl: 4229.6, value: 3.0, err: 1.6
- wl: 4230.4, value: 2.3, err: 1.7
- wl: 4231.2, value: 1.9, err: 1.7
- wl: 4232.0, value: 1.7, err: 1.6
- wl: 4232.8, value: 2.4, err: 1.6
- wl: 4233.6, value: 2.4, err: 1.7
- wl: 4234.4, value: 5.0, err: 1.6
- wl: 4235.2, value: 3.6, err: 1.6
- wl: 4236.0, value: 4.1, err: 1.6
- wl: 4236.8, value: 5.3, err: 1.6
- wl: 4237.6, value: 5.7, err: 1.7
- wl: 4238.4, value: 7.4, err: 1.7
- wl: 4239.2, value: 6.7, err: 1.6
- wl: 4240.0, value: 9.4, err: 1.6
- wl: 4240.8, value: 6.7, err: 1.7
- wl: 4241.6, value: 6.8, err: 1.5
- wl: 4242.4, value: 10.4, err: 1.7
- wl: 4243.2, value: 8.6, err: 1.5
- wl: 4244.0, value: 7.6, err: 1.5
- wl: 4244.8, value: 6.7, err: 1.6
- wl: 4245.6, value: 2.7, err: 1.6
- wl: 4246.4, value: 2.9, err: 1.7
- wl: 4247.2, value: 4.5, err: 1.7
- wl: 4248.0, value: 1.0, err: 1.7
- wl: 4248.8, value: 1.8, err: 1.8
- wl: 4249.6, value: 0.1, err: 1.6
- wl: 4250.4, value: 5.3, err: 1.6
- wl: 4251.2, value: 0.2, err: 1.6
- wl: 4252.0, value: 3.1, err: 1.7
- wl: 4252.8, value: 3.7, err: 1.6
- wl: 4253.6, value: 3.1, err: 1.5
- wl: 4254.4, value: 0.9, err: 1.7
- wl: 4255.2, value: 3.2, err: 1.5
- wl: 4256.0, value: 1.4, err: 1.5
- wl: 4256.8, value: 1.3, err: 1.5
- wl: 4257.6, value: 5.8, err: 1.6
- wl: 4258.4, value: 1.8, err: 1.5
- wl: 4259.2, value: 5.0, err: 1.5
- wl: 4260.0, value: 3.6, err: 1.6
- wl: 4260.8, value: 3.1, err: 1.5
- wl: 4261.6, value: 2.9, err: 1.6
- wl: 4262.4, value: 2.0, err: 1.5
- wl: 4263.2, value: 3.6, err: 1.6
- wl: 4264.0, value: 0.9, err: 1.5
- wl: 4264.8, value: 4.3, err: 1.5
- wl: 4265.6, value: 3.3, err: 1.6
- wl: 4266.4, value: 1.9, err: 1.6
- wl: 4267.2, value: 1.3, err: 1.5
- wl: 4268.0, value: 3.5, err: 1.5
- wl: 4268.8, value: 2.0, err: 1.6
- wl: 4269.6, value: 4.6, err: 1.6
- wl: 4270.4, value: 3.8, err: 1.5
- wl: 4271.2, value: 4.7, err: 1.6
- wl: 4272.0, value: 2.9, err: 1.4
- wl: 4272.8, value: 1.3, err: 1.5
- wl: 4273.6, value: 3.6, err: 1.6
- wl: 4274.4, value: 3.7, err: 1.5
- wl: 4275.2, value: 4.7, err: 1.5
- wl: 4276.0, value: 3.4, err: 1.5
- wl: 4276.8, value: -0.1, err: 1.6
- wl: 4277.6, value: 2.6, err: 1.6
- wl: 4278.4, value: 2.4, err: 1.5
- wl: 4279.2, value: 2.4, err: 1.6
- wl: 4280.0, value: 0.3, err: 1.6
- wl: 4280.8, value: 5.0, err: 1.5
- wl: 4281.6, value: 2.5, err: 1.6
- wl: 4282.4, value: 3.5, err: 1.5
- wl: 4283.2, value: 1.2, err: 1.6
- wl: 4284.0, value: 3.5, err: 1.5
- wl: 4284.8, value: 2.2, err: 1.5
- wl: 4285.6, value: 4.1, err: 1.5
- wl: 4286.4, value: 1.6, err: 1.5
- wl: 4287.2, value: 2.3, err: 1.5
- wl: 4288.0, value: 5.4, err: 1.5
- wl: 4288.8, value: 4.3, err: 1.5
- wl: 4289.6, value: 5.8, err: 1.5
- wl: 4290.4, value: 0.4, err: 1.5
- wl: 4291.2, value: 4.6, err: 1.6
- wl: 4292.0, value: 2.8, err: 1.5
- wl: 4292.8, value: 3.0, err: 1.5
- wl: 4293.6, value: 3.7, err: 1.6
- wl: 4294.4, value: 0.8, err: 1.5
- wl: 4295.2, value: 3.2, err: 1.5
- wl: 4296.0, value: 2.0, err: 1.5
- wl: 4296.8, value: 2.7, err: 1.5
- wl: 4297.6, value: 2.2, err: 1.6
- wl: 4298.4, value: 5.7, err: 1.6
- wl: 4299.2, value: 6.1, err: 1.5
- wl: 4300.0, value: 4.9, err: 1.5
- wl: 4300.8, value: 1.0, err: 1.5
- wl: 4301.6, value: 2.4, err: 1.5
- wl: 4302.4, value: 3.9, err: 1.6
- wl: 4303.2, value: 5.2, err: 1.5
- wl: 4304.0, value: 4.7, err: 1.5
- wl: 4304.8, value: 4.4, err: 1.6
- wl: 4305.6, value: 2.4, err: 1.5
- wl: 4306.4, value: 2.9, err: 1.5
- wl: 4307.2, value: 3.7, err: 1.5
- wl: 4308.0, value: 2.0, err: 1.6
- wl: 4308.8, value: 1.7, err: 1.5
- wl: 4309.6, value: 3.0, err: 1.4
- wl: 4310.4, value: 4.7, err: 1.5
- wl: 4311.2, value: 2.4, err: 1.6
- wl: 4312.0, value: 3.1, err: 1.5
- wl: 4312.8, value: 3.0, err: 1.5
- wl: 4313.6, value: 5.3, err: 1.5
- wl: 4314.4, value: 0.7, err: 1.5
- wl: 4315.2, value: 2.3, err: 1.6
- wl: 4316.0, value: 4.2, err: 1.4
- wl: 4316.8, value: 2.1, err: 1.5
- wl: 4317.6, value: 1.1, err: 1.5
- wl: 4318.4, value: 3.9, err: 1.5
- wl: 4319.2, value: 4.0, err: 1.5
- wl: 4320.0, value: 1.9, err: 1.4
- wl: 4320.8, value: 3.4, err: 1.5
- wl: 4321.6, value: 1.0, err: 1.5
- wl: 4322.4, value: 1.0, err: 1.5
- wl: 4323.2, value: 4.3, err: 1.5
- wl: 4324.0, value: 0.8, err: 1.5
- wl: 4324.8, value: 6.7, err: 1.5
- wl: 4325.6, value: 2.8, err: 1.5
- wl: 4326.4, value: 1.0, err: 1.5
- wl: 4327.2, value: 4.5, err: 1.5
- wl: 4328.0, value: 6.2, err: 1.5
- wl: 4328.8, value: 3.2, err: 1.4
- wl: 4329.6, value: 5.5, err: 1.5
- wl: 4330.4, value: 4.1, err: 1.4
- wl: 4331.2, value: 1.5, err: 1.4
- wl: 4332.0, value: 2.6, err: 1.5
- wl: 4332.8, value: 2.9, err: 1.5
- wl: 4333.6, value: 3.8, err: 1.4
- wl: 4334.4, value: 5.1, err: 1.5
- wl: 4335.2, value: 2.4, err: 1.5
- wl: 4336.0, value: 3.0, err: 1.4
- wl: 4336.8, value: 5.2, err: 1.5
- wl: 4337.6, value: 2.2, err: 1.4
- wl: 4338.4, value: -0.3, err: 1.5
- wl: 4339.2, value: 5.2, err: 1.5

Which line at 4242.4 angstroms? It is [O II]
